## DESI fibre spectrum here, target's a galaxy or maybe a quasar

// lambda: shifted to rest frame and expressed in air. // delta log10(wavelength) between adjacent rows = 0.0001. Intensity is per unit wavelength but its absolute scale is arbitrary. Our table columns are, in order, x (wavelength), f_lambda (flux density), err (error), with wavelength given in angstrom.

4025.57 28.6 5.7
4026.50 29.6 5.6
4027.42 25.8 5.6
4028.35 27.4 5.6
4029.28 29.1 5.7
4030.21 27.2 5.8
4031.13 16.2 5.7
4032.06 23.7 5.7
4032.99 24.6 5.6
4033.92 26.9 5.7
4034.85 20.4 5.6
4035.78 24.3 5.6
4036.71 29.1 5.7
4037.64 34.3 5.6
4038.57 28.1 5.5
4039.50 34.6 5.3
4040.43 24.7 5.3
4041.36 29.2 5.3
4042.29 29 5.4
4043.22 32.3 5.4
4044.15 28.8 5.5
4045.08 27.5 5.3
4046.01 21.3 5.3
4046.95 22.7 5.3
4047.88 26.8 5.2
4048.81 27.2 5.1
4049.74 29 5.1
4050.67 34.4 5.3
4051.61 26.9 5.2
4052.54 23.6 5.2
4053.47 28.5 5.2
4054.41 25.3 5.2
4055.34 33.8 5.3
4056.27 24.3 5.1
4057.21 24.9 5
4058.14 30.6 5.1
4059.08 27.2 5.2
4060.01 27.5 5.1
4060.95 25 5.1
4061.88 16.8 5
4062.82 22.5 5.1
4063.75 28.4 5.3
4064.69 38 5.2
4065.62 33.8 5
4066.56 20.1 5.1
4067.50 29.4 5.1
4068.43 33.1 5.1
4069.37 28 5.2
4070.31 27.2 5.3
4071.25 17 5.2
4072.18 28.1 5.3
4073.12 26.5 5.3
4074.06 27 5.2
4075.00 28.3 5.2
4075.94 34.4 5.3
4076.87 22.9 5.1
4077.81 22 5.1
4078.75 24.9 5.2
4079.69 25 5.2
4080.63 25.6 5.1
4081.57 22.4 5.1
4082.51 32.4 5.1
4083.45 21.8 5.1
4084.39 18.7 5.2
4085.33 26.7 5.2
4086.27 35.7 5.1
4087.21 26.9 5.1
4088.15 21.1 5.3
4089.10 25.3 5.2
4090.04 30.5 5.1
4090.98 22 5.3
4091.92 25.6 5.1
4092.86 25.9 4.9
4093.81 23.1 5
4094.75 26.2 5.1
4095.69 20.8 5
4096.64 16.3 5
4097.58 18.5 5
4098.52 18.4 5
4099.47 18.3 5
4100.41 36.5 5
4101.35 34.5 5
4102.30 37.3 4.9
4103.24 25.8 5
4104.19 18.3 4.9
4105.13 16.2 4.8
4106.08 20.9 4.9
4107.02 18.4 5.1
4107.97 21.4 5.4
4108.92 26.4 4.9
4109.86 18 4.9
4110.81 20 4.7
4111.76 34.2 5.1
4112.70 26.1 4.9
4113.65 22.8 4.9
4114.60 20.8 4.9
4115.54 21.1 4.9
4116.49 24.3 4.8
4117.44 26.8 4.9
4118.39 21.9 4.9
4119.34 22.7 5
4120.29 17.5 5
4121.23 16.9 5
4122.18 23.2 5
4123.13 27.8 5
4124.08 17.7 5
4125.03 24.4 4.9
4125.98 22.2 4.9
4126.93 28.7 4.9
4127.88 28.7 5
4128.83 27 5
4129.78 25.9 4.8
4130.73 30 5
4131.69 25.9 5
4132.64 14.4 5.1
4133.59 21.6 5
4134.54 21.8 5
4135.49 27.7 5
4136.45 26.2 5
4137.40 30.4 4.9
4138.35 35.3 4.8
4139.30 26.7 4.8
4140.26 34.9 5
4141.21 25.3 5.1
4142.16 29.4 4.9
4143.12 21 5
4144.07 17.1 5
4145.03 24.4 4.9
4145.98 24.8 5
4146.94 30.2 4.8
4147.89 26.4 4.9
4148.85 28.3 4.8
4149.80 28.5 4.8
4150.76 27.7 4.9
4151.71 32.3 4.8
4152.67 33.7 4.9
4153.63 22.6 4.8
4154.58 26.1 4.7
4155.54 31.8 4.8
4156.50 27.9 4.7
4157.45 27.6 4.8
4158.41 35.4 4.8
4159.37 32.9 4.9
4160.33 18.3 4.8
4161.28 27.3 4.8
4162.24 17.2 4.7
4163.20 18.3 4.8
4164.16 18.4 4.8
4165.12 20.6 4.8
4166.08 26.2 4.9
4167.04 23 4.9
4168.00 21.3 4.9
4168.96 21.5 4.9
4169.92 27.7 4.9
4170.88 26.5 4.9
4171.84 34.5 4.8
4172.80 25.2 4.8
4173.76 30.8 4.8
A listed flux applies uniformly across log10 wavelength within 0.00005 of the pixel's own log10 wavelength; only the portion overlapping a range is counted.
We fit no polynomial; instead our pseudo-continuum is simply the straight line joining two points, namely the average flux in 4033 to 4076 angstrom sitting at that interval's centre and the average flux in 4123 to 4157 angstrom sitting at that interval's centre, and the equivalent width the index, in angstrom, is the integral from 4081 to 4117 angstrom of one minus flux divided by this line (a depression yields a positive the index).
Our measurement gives 3.7 angstrom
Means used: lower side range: 27.4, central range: 24.2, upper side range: 26.5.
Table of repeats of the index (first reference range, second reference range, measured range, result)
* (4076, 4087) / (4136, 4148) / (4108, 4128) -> 2.4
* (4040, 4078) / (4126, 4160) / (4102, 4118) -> 2.3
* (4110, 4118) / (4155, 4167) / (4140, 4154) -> -1.2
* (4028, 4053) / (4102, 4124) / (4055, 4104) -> -2.8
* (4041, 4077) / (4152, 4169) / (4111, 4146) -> 1.5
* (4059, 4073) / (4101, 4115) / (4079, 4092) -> -0.1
